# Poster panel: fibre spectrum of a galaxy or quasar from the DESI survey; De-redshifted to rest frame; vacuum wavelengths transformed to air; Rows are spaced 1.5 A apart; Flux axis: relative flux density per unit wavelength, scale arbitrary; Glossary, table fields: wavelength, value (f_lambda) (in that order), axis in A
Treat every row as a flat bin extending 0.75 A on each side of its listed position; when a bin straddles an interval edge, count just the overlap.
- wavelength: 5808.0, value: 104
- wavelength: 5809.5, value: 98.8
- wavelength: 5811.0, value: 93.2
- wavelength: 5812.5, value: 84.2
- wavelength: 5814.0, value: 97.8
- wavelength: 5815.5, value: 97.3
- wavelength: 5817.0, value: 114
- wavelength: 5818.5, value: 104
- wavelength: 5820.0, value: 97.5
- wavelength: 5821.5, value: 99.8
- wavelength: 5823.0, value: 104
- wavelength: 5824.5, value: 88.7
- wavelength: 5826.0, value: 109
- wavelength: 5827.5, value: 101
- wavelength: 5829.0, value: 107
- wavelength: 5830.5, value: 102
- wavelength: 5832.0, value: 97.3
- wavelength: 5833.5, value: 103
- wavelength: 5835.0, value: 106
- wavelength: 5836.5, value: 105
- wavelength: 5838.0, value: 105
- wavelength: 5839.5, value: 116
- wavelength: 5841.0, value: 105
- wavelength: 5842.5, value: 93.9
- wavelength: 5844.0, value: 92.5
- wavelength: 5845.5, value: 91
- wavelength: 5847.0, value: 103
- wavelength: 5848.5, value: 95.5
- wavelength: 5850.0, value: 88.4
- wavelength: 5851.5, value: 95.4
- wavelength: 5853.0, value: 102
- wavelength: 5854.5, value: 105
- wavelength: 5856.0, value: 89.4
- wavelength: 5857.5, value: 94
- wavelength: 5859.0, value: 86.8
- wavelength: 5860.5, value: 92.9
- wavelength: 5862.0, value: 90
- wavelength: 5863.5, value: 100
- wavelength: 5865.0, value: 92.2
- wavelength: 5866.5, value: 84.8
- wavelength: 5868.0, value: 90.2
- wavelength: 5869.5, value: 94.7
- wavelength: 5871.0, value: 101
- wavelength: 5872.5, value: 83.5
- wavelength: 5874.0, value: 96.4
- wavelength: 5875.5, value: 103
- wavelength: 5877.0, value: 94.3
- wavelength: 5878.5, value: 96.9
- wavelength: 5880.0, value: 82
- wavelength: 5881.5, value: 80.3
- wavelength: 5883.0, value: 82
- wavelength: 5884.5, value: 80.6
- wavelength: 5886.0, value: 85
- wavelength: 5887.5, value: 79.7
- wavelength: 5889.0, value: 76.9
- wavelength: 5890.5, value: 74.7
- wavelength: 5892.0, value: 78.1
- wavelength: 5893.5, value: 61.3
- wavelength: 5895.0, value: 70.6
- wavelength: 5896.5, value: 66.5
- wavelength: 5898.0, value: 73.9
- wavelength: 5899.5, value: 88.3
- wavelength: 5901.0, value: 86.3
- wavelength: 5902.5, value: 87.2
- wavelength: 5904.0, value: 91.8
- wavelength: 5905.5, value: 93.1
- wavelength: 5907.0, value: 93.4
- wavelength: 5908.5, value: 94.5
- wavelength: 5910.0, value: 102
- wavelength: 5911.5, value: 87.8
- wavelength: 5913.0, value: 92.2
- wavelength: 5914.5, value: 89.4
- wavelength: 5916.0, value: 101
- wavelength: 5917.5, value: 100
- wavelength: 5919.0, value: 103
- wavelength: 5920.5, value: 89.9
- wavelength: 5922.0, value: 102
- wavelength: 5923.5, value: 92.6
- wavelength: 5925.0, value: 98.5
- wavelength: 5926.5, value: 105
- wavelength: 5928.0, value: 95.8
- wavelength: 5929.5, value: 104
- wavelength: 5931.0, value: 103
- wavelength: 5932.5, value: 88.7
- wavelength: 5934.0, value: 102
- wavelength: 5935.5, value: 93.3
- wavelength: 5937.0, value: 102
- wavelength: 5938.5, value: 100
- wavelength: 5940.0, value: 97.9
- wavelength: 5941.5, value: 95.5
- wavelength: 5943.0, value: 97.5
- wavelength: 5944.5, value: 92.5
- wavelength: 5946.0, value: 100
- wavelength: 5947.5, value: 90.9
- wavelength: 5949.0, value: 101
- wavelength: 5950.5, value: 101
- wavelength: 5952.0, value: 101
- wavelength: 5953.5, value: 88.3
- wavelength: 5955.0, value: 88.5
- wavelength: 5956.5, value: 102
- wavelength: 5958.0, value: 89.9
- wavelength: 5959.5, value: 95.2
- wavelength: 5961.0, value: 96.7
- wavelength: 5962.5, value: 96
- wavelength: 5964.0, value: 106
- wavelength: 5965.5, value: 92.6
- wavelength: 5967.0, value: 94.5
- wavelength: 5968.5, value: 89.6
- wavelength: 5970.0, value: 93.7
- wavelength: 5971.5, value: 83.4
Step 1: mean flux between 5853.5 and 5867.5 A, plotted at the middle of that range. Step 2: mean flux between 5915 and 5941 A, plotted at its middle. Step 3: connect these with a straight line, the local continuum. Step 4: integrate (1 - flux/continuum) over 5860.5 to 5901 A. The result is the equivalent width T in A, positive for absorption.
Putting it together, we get 4.06 A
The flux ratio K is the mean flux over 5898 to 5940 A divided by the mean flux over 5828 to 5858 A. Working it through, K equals 0.96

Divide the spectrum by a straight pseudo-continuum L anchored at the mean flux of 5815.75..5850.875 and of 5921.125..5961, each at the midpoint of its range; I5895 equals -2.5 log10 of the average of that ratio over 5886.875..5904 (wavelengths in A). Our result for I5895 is 0.27 mag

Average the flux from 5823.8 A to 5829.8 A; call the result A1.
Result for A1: 102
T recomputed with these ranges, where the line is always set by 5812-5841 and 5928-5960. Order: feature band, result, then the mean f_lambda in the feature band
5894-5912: 2.3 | 85.9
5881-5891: 2.0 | 80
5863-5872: 0.6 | 93.4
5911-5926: 0.3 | 95.9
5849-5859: 0.6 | 95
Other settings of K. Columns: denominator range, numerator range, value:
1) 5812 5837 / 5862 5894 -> 0.86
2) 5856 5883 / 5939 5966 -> 1.05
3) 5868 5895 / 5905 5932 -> 1.14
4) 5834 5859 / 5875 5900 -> 0.81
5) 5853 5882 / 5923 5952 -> 1.06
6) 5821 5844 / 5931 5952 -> 0.95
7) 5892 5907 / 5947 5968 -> 1.19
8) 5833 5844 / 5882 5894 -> 0.75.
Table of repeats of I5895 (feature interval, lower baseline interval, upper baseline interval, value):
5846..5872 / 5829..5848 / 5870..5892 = 0.00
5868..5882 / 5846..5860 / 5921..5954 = 0.04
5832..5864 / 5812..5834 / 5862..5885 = -0.02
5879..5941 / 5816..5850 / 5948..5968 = 0.10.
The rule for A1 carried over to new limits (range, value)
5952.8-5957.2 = 92.9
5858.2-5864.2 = 92.4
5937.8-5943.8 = 97.7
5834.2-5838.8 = 105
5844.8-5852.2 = 94.7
